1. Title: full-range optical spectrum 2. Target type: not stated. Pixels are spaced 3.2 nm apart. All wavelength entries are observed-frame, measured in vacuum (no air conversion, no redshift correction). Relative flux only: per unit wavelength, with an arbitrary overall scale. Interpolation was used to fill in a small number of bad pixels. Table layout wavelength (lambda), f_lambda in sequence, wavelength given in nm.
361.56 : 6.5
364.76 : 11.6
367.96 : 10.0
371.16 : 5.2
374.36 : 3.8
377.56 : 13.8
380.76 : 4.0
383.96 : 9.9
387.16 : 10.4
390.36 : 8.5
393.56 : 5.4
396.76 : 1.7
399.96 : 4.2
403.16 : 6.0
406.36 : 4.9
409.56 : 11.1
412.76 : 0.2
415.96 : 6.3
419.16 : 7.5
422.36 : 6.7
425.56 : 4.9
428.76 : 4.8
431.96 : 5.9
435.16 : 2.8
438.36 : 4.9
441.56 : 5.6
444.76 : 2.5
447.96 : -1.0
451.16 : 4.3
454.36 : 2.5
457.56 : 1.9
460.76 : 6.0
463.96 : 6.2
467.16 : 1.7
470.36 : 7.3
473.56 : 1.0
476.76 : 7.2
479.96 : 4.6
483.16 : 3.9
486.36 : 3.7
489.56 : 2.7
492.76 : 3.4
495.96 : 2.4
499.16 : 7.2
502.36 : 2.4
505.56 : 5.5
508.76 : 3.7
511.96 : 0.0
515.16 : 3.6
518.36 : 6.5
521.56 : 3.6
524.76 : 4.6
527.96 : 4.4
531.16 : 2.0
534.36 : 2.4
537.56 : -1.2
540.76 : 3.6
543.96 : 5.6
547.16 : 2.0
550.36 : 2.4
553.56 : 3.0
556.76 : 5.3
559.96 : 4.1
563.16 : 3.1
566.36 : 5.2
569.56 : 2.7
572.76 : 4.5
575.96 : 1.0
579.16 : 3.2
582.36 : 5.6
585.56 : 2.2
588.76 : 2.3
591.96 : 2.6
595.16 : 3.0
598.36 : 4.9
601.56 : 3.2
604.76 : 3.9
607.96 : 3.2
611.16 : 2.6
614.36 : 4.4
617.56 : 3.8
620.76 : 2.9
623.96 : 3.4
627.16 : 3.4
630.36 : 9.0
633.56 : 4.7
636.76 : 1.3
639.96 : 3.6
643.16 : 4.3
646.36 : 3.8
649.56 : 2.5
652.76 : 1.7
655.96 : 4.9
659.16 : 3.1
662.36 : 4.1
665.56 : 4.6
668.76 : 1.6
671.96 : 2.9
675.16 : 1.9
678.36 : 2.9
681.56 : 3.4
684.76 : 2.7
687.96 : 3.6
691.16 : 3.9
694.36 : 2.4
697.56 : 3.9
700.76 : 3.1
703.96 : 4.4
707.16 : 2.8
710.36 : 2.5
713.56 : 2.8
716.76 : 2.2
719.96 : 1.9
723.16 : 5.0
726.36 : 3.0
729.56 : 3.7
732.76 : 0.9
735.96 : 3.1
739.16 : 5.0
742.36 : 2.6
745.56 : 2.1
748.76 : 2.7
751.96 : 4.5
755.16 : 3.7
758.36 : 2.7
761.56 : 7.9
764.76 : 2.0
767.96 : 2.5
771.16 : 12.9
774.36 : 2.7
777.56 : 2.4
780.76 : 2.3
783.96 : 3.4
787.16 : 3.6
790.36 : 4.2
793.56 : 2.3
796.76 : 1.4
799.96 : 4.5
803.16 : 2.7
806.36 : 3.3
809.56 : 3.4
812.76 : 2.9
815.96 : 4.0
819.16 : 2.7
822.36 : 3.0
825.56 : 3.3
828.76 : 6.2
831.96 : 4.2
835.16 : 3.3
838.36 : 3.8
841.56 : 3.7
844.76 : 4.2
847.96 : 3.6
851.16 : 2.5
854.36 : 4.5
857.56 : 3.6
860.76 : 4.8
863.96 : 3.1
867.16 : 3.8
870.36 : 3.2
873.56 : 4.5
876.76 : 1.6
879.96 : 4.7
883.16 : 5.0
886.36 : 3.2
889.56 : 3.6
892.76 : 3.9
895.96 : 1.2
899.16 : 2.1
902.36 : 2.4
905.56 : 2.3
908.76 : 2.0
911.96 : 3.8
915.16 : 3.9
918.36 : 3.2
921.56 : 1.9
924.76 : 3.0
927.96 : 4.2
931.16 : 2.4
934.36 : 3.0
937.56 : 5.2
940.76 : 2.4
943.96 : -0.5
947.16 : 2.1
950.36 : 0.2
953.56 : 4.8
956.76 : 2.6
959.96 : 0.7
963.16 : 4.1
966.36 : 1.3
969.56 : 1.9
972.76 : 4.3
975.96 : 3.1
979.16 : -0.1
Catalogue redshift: 1.069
